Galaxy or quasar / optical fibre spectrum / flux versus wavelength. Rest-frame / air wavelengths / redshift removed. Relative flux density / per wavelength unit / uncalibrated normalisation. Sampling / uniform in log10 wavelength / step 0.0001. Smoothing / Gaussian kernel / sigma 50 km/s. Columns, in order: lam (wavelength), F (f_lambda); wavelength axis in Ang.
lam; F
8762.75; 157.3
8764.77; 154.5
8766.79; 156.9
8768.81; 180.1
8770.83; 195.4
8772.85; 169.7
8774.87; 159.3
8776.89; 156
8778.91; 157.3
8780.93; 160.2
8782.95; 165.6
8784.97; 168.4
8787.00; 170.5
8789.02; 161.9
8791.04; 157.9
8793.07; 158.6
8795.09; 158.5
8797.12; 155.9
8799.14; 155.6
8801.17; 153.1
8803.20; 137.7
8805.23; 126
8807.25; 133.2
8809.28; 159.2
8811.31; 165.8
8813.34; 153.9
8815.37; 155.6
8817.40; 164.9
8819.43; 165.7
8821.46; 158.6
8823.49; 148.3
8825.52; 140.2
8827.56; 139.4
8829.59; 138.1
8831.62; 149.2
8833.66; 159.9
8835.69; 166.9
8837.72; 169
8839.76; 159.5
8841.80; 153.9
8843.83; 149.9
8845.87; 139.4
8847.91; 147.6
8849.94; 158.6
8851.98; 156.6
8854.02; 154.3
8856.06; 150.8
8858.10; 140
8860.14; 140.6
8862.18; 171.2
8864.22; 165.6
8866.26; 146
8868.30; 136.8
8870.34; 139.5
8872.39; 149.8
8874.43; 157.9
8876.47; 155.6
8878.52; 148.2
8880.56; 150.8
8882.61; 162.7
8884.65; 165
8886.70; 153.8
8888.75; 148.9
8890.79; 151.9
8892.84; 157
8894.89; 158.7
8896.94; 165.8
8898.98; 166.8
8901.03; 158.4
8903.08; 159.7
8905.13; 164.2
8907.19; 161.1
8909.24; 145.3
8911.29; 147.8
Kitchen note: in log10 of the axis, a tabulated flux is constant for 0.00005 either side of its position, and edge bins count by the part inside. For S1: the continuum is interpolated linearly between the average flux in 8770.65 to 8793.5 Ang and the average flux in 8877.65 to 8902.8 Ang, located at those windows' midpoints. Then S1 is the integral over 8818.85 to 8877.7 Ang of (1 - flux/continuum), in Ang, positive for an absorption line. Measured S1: 3.0 Ang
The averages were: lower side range 164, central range 152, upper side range 157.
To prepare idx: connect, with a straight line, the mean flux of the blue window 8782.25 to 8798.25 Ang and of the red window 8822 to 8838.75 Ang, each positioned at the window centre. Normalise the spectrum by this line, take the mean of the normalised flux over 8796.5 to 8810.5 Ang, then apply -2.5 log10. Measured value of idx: 0.09 mag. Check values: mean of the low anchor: 162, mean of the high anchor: 152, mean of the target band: 146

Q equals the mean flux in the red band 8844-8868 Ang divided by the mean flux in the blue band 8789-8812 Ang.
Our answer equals 1.00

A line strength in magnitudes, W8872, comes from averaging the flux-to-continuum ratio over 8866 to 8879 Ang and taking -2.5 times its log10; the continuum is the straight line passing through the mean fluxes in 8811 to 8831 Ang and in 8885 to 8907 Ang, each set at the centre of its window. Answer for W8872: 0.06 mag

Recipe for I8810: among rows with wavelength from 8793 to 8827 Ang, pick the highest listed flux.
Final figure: 165.8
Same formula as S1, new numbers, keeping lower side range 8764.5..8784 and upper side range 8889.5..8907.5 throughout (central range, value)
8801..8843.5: 3.0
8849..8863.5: 0.8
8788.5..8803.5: 0.9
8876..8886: 0.3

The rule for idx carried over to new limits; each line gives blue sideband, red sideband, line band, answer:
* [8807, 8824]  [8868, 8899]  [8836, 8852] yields 0.01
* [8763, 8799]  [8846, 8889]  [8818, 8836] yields 0.04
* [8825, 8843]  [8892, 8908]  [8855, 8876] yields 0.05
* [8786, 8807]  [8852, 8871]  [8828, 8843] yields -0.03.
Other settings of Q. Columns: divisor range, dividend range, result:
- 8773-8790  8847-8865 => 0.94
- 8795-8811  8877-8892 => 1.05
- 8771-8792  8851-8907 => 0.94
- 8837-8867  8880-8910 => 1.03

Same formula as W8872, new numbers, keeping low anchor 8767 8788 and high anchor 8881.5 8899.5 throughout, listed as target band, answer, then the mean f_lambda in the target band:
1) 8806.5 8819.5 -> 0.06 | 157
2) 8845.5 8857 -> 0.07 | 152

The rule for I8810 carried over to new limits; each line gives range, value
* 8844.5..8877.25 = 171.2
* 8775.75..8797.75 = 170.5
